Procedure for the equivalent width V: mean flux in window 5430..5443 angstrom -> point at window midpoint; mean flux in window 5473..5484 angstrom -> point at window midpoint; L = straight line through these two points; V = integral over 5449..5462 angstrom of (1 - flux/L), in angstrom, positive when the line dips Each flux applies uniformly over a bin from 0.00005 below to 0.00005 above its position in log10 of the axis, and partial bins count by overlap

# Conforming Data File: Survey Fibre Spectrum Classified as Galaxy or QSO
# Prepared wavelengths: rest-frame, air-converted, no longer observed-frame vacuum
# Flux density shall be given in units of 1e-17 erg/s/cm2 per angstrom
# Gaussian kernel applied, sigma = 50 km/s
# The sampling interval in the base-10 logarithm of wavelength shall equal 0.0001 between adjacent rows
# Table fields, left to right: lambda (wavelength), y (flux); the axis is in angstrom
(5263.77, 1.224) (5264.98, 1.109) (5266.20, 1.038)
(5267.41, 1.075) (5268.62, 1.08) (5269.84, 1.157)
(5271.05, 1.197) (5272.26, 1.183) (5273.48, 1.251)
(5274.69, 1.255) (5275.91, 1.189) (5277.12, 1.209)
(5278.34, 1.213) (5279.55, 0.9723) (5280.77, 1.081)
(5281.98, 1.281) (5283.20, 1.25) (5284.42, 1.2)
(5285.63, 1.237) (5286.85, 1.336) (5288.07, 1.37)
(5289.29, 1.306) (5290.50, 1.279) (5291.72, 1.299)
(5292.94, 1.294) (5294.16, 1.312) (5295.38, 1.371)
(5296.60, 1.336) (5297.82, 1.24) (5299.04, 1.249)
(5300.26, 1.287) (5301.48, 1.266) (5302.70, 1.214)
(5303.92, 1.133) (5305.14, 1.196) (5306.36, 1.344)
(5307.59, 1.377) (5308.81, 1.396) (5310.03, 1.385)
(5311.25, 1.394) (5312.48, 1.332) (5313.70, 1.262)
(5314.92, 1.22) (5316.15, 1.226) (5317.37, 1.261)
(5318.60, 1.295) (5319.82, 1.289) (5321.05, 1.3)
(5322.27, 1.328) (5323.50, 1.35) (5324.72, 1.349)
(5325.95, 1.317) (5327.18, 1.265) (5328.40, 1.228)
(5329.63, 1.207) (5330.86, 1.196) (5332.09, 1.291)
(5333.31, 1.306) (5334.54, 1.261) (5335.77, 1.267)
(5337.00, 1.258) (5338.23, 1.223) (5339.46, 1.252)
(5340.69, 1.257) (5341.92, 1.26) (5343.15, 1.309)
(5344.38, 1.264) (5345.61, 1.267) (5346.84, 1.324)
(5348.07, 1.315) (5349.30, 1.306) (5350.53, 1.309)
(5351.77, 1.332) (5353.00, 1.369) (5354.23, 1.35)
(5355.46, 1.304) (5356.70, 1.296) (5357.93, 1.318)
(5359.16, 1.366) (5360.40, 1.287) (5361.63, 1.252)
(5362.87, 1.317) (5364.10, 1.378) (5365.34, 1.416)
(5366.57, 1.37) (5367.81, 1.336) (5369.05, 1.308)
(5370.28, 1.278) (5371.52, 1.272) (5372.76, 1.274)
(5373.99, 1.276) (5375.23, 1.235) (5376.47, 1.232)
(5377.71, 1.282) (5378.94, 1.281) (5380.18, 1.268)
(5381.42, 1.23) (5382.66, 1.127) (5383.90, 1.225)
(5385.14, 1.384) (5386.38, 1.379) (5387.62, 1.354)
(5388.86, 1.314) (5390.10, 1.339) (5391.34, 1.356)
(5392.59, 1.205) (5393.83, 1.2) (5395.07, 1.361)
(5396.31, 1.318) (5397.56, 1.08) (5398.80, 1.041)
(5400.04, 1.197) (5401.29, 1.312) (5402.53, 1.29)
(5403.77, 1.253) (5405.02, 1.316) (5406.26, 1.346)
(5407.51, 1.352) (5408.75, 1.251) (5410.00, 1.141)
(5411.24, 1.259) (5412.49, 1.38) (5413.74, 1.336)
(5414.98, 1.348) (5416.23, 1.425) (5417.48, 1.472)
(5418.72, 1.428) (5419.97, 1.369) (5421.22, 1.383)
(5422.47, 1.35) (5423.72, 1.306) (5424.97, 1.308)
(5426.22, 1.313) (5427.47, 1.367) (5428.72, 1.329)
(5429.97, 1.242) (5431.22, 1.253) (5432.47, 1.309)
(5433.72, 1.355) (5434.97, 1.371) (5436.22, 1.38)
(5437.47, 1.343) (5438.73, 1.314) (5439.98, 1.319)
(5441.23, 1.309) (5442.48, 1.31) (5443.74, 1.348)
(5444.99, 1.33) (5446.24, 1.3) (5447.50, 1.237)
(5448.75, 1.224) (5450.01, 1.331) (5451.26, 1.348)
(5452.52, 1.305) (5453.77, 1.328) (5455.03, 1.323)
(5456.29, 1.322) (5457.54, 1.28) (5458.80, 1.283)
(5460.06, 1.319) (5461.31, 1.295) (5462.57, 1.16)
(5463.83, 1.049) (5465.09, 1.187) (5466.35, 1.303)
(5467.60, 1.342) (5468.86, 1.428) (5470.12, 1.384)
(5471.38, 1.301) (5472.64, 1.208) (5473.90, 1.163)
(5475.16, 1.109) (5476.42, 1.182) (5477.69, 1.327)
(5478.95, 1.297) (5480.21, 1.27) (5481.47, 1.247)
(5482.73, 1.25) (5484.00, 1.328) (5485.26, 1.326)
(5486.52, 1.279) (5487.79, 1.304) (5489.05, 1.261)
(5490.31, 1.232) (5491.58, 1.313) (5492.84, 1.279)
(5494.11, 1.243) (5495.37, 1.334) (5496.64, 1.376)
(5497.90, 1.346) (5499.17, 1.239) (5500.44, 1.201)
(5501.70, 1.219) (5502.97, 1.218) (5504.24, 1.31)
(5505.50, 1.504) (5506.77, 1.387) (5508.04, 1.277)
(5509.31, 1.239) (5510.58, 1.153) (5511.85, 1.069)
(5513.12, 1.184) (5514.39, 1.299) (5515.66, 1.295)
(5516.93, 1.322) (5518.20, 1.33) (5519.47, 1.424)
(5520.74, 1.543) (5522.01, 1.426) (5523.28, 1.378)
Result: -0.3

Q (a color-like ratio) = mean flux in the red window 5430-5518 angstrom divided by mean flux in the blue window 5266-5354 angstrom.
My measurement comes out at 1.0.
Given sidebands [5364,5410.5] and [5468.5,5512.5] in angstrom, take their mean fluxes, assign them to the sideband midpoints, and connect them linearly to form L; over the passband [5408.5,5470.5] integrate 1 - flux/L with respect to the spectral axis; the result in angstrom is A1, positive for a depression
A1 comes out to -1.88 angstrom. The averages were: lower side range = 1.28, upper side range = 1.27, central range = 1.31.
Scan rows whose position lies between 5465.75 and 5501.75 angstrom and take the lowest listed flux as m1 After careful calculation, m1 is 1.109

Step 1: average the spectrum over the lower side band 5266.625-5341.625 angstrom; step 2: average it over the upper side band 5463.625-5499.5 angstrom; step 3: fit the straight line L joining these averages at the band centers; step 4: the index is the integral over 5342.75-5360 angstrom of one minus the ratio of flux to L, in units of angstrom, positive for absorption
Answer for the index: -0.7 angstrom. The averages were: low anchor 1.26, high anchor 1.28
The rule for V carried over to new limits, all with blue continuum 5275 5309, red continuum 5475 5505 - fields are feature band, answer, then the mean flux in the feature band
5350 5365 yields -0.7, 1.32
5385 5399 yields -0.2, 1.28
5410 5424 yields -1.0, 1.36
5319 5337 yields -0.3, 1.28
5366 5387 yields -0.3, 1.28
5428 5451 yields -0.8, 1.31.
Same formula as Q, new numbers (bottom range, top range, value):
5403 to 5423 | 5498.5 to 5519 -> 0.95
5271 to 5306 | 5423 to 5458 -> 1.06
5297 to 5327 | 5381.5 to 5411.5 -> 0.98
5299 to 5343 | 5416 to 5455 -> 1.04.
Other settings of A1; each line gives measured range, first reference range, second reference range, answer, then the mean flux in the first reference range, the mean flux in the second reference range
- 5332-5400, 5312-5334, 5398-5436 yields 0.4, 1.28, 1.31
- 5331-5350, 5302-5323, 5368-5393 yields 0.2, 1.29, 1.28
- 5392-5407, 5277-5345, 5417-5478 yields 0.6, 1.27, 1.3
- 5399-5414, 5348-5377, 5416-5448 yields 0.6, 1.31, 1.34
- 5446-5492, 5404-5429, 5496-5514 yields 0.7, 1.34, 1.27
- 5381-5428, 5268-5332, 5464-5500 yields -1.1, 1.26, 1.28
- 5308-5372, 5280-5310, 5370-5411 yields -1.4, 1.28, 1.27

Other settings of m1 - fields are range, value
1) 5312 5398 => 1.08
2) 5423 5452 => 1.224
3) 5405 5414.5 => 1.141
